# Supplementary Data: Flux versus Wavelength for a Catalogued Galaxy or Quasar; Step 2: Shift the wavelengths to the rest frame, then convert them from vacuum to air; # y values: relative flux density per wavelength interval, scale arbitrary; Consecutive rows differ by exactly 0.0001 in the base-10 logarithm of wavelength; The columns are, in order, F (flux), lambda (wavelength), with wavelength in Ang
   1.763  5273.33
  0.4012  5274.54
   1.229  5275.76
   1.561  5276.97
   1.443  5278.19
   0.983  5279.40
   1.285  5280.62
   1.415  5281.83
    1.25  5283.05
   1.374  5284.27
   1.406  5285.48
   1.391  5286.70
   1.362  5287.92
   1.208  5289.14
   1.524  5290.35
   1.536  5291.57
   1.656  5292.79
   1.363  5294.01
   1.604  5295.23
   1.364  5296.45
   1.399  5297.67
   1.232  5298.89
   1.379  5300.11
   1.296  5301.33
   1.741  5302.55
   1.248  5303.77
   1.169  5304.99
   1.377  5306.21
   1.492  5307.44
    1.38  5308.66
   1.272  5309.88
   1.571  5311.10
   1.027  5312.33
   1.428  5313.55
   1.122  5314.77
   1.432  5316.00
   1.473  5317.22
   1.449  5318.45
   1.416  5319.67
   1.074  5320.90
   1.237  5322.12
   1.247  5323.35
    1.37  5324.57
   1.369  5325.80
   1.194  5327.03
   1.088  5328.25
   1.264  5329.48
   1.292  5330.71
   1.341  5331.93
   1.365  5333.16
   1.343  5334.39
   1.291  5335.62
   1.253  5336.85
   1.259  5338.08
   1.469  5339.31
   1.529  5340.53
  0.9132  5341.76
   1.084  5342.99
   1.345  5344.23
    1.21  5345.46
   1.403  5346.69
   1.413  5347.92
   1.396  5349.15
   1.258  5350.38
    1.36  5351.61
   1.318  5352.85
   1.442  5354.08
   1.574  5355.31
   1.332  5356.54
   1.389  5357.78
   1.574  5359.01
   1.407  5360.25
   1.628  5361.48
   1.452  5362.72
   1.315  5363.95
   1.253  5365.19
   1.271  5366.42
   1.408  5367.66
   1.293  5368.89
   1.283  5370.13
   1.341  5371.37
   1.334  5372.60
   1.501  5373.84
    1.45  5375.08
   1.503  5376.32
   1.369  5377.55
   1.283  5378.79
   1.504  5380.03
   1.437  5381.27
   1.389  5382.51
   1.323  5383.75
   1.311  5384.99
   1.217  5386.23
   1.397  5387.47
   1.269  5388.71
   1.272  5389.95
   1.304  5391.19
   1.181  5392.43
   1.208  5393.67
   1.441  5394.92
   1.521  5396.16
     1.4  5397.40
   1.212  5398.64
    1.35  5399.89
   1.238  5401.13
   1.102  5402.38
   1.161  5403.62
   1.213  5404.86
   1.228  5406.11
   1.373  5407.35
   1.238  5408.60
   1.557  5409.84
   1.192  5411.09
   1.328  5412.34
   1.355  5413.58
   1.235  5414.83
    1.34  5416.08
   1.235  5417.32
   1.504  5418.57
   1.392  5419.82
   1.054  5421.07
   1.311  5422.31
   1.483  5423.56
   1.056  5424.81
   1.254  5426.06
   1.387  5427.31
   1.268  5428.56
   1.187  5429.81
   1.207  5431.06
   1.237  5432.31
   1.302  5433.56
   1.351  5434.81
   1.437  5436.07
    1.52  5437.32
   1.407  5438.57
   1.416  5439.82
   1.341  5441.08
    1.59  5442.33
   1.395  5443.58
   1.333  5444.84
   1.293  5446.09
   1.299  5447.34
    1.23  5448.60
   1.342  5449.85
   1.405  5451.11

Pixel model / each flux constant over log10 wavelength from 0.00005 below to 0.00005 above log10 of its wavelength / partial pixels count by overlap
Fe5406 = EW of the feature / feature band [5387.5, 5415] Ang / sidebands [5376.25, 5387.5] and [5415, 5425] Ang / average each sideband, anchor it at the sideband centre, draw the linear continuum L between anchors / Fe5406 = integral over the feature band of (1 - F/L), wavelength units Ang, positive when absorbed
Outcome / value 0.9 Ang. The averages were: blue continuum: 1.37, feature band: 1.29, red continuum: 1.3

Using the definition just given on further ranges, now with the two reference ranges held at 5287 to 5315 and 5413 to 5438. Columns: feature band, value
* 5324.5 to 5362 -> 0.6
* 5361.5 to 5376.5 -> -0.4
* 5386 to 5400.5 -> 0.1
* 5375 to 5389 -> -0.4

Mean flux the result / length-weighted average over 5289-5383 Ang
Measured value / 1.36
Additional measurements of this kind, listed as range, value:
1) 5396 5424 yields 1.3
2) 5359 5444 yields 1.34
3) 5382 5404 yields 1.3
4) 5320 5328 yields 1.25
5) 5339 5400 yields 1.36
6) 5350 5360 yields 1.41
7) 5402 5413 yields 1.27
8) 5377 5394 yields 1.32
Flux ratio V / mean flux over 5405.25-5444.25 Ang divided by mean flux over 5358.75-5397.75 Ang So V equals 1.0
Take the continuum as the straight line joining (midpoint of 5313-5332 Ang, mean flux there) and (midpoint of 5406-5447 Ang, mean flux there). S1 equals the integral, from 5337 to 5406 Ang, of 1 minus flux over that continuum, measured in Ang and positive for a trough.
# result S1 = -1.5 Ang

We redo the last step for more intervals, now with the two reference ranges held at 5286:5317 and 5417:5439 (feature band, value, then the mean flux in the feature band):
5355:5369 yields -0.6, 1.41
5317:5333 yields 0.9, 1.29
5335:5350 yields 0.7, 1.3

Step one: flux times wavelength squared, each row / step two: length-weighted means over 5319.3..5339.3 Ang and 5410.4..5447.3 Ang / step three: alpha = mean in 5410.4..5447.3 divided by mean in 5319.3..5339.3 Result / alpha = 1.07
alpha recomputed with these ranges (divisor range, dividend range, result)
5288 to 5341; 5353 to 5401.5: 1.04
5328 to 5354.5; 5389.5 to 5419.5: 1.02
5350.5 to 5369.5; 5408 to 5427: 0.95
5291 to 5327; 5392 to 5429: 0.98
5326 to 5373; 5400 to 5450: 1.01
